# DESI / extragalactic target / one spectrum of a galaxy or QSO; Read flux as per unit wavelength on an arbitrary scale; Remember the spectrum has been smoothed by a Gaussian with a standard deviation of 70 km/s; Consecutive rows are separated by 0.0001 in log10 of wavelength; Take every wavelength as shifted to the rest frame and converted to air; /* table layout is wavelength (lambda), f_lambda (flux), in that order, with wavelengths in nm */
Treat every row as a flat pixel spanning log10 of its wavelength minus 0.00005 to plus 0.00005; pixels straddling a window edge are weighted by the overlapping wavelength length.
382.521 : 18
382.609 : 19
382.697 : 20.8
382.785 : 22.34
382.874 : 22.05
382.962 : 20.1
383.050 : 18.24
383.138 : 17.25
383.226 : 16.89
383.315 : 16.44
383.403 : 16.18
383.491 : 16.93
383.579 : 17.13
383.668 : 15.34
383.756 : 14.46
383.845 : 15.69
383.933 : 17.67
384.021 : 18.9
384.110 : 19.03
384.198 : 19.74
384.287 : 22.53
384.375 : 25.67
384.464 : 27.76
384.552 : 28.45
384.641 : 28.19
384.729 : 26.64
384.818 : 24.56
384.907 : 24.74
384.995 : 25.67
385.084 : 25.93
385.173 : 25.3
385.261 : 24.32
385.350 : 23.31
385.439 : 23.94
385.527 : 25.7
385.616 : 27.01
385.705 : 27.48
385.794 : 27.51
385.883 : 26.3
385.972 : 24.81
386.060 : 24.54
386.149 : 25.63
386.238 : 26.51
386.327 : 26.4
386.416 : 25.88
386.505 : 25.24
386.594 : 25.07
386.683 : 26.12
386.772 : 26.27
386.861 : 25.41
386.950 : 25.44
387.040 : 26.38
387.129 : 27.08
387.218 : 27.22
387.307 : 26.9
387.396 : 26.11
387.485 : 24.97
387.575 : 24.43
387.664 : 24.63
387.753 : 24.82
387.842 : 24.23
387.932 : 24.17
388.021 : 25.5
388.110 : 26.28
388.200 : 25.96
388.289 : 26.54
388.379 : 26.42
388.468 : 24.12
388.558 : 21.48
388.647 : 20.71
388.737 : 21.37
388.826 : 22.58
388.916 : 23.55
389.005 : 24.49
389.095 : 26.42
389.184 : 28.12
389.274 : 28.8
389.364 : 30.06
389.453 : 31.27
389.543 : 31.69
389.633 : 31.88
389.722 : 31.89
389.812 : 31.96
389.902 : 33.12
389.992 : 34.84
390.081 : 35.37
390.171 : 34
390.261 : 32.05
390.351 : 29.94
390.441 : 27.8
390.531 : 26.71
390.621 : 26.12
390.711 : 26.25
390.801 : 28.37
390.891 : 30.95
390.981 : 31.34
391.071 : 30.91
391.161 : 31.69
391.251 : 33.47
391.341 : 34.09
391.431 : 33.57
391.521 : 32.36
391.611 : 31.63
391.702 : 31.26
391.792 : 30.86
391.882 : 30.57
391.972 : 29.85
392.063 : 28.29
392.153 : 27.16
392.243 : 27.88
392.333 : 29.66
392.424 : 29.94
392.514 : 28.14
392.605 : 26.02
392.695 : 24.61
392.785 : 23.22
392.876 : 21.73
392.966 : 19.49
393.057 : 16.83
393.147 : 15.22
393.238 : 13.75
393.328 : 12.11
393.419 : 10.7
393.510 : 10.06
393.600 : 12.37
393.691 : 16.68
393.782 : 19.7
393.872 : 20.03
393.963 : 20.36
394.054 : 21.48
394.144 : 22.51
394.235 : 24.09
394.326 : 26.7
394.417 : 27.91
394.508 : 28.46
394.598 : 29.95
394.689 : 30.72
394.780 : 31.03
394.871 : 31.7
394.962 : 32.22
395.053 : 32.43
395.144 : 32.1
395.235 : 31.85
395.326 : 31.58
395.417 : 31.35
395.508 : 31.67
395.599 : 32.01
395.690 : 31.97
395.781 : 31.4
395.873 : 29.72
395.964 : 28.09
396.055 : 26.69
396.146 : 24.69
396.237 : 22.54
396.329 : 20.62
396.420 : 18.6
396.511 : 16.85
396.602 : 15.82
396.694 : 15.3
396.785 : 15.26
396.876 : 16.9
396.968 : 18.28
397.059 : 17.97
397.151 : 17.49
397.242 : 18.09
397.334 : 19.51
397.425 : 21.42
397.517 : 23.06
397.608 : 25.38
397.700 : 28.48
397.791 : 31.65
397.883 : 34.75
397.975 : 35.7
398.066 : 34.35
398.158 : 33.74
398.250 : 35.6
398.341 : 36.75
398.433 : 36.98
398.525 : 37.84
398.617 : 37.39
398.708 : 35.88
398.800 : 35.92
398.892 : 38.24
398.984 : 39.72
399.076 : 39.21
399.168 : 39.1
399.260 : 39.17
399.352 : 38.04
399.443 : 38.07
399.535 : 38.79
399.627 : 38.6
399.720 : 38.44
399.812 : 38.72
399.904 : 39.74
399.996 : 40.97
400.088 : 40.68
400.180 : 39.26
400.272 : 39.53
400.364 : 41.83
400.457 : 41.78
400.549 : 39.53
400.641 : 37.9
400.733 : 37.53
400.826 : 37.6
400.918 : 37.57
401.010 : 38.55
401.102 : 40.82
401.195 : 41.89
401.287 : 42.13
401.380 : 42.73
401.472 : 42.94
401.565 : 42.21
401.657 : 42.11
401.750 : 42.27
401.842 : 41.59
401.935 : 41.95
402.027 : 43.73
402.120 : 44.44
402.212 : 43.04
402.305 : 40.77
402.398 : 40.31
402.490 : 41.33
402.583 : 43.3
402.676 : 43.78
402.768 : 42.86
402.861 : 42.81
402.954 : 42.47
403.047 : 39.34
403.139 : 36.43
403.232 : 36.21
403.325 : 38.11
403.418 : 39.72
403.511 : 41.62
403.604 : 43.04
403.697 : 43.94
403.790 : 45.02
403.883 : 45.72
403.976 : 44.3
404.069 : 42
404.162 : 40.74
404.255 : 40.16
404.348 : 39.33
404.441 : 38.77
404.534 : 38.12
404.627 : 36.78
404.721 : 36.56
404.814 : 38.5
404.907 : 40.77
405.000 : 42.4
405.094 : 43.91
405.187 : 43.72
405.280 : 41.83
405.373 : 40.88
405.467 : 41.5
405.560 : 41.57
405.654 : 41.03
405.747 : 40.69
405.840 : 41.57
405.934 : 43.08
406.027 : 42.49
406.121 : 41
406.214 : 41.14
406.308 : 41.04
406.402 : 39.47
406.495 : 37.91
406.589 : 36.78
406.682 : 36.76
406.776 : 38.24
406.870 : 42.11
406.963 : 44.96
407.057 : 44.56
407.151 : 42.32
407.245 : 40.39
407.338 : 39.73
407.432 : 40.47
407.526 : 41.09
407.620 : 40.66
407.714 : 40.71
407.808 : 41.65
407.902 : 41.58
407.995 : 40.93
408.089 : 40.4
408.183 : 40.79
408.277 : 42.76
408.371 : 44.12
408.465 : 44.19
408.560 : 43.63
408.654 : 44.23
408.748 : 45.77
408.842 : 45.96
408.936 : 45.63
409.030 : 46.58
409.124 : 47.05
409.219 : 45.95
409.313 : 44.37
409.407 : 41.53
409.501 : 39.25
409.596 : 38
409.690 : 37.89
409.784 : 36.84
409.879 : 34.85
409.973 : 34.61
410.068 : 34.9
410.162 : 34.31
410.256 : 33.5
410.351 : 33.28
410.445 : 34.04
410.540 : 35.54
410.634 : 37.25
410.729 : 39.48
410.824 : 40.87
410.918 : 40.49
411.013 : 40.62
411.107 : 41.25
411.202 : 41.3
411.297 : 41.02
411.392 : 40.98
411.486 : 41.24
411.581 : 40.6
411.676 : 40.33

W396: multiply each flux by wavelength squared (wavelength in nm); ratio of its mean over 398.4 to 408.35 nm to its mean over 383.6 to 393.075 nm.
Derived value 1.65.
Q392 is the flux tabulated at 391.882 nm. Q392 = 30.57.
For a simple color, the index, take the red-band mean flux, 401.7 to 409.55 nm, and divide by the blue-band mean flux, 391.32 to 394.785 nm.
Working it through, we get 1.72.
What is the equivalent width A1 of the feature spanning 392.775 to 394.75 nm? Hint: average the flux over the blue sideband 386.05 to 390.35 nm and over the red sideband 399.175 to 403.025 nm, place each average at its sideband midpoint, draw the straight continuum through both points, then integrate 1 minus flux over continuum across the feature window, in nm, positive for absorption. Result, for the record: 0.77 nm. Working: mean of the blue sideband 27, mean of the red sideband 40.8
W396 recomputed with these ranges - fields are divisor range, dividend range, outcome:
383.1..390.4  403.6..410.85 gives 1.79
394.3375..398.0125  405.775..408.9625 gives 1.70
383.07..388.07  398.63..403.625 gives 1.84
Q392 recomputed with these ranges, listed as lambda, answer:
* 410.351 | 33.28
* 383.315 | 16.44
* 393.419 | 10.7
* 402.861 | 42.81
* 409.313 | 44.37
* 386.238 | 26.51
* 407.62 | 40.66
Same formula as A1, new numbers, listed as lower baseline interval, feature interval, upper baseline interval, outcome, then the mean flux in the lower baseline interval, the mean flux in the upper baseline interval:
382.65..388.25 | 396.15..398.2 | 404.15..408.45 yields 0.65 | 23.5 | 40.8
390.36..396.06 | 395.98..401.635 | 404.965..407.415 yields 0.07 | 26.7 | 41.2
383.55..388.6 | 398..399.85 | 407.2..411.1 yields -0.23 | 24.5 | 40.4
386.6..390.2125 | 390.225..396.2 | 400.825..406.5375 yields 0.88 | 27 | 41.2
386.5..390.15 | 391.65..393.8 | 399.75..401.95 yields 0.62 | 26.9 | 40.5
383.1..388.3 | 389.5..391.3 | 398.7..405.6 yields -0.15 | 23.8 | 40.6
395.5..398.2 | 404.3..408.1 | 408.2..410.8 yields -0.49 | 24.5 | 40.2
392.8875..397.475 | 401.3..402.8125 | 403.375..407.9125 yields -0.33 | 22.9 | 41.1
